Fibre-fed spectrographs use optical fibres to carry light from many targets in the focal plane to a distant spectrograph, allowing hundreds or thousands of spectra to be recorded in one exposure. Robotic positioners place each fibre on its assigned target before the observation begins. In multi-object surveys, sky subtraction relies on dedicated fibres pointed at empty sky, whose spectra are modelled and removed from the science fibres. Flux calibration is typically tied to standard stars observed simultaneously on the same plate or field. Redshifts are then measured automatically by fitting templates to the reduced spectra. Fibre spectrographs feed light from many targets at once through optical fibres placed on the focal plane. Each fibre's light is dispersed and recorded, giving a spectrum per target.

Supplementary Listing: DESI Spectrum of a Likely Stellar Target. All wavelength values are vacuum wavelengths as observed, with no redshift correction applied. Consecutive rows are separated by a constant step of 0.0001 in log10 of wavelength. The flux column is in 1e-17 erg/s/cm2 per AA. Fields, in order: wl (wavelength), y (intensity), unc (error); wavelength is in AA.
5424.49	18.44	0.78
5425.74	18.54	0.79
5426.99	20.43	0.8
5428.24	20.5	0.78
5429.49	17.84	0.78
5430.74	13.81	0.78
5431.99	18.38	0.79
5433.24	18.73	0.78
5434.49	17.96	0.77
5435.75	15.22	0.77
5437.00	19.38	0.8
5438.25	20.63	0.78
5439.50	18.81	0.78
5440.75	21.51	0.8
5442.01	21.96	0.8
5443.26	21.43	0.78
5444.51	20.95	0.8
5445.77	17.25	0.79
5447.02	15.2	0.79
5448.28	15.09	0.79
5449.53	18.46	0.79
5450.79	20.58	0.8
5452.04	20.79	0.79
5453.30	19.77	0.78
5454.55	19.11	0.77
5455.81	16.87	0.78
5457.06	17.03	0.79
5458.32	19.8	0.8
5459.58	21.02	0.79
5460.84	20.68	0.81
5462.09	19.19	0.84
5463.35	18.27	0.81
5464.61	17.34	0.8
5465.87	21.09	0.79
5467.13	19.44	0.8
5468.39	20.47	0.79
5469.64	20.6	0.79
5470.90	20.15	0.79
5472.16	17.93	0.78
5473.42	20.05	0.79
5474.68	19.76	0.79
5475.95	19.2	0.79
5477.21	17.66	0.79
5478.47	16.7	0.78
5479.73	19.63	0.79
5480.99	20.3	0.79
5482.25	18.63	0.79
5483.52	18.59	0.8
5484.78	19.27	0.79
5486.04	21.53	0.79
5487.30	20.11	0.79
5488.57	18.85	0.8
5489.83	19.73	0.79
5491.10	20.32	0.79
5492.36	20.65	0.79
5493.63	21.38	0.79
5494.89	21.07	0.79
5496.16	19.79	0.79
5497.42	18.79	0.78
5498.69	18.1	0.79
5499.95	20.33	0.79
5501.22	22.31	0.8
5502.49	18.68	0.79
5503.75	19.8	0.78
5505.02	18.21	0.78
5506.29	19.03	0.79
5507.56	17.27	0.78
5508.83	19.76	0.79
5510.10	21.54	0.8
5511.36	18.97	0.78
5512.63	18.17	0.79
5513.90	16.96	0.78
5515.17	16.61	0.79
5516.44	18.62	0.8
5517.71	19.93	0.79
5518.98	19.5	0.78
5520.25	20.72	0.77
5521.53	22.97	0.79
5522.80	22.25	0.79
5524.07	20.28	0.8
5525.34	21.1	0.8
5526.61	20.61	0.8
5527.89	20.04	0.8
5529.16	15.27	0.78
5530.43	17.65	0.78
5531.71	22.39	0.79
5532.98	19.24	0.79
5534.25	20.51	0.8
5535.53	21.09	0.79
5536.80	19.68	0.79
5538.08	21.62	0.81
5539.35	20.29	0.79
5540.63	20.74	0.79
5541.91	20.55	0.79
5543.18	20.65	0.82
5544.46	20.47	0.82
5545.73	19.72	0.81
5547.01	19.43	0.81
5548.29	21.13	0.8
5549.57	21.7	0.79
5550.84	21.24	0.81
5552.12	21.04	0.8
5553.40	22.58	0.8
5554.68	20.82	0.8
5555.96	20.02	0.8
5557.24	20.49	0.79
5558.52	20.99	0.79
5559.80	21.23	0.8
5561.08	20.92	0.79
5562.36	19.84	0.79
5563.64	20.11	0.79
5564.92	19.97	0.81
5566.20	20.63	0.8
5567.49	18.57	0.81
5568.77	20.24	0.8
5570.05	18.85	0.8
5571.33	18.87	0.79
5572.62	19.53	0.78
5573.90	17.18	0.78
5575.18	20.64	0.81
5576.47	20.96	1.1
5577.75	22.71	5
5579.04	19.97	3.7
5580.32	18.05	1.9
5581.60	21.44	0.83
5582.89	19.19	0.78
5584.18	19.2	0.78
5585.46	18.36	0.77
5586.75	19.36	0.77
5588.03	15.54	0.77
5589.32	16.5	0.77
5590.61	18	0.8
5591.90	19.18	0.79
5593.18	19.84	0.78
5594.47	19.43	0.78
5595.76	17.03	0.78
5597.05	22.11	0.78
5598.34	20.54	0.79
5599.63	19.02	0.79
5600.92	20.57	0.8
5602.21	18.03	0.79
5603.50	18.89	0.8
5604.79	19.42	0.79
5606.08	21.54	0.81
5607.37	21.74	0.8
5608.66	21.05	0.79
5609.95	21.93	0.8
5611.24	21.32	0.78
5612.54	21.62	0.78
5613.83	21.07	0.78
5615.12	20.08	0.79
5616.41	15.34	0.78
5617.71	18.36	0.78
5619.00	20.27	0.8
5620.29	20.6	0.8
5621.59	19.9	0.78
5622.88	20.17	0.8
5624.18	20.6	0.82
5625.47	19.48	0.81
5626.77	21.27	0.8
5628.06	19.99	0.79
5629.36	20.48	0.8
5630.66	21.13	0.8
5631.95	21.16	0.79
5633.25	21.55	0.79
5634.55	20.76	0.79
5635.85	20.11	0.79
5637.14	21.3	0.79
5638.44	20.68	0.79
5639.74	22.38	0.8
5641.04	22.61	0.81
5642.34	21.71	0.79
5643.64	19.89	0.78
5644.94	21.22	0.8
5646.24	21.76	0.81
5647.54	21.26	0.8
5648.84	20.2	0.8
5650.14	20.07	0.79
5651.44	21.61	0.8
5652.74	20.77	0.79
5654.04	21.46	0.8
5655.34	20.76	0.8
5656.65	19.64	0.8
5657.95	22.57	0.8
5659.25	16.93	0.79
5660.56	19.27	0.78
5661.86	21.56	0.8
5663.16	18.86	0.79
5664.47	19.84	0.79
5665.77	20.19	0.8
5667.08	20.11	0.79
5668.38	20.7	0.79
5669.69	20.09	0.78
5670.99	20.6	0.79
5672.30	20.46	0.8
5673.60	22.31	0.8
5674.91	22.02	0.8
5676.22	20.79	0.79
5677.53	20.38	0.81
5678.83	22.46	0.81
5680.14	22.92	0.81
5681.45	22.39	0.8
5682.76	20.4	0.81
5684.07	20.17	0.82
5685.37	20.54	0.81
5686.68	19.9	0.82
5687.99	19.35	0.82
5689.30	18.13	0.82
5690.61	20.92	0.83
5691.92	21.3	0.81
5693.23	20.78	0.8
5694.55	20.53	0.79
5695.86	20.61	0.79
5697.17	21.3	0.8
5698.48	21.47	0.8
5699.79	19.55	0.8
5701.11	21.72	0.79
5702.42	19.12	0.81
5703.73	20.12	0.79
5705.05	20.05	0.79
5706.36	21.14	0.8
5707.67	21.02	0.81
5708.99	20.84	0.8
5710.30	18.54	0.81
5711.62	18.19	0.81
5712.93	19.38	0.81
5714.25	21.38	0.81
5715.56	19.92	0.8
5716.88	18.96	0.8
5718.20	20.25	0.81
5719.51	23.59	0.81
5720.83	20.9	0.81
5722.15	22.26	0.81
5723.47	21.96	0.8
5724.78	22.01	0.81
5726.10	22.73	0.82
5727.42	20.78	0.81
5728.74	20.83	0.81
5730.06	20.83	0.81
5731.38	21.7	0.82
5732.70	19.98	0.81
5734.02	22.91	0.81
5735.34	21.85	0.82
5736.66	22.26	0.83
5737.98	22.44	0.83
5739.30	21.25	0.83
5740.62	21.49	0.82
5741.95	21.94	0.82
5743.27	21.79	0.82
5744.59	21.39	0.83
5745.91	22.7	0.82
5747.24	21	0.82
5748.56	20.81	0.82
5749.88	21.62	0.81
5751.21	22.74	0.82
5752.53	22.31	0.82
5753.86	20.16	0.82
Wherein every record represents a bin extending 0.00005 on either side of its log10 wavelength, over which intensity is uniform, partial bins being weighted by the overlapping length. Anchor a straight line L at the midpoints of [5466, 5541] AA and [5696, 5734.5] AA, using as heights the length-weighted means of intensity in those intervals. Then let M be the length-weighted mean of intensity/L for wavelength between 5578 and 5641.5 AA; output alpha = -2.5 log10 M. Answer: 0.01 mag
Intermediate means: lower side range 19.7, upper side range 20.8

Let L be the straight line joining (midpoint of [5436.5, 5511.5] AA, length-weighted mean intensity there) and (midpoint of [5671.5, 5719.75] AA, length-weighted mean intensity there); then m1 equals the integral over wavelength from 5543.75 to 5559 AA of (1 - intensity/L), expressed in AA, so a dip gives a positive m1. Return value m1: -0.7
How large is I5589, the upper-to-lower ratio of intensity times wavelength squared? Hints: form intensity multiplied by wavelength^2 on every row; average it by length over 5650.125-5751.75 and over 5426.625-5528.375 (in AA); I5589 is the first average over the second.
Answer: 1.17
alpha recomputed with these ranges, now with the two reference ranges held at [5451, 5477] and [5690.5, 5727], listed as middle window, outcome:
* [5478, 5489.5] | 0.010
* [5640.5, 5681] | -0.018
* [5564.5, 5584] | 0.013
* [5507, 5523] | 0.015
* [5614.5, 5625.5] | 0.046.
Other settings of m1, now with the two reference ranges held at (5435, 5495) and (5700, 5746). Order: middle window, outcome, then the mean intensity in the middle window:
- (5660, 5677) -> 0.1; 20.5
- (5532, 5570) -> -1.2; 20.5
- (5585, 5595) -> 0.9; 18.3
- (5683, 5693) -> 0.4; 20.1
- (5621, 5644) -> -0.4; 20.9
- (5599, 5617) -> 0.1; 20.1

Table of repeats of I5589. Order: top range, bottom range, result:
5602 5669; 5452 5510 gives 1.11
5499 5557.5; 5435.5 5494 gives 1.06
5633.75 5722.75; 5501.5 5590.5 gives 1.09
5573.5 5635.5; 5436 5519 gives 1.08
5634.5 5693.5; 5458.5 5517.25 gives 1.14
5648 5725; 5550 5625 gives 1.07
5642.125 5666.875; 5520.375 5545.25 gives 1.05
